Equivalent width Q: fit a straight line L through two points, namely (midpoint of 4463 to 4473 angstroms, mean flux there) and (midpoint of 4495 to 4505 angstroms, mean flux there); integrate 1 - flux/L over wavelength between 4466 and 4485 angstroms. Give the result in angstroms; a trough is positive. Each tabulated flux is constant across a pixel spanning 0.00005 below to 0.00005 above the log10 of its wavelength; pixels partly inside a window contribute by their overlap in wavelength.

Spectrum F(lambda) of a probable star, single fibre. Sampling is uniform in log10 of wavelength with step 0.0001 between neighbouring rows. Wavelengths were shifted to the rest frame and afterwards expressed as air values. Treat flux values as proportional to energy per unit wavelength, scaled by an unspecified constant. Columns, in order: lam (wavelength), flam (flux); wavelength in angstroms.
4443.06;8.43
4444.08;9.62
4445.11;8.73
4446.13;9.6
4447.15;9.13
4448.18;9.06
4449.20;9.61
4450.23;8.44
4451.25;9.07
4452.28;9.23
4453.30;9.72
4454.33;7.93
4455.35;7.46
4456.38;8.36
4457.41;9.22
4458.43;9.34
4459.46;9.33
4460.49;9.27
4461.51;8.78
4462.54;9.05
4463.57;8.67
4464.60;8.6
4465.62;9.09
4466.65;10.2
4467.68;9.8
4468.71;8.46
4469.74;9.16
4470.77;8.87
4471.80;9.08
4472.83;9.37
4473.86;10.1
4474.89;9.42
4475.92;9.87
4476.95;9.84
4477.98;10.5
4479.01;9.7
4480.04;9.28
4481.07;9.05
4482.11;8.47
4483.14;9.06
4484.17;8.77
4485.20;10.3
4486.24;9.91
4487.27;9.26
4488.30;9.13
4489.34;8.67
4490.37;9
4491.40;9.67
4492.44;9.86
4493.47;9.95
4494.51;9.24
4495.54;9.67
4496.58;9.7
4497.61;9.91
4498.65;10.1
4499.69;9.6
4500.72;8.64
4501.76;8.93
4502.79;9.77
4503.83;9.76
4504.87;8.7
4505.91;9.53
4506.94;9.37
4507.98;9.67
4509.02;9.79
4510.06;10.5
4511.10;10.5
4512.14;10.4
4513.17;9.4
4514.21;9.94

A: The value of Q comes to -0.4 angstroms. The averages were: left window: 9.12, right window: 9.51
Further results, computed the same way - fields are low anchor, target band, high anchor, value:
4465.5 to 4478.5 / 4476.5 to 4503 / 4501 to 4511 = 0.3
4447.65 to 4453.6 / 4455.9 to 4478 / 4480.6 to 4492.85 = -0.1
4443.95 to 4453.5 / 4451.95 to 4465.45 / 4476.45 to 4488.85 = 0.6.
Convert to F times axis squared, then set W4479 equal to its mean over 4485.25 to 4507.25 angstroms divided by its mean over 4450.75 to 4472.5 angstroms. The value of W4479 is 1.1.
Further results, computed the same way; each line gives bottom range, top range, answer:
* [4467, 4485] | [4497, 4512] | 1.04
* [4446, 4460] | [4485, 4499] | 1.09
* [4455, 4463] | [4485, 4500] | 1.10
